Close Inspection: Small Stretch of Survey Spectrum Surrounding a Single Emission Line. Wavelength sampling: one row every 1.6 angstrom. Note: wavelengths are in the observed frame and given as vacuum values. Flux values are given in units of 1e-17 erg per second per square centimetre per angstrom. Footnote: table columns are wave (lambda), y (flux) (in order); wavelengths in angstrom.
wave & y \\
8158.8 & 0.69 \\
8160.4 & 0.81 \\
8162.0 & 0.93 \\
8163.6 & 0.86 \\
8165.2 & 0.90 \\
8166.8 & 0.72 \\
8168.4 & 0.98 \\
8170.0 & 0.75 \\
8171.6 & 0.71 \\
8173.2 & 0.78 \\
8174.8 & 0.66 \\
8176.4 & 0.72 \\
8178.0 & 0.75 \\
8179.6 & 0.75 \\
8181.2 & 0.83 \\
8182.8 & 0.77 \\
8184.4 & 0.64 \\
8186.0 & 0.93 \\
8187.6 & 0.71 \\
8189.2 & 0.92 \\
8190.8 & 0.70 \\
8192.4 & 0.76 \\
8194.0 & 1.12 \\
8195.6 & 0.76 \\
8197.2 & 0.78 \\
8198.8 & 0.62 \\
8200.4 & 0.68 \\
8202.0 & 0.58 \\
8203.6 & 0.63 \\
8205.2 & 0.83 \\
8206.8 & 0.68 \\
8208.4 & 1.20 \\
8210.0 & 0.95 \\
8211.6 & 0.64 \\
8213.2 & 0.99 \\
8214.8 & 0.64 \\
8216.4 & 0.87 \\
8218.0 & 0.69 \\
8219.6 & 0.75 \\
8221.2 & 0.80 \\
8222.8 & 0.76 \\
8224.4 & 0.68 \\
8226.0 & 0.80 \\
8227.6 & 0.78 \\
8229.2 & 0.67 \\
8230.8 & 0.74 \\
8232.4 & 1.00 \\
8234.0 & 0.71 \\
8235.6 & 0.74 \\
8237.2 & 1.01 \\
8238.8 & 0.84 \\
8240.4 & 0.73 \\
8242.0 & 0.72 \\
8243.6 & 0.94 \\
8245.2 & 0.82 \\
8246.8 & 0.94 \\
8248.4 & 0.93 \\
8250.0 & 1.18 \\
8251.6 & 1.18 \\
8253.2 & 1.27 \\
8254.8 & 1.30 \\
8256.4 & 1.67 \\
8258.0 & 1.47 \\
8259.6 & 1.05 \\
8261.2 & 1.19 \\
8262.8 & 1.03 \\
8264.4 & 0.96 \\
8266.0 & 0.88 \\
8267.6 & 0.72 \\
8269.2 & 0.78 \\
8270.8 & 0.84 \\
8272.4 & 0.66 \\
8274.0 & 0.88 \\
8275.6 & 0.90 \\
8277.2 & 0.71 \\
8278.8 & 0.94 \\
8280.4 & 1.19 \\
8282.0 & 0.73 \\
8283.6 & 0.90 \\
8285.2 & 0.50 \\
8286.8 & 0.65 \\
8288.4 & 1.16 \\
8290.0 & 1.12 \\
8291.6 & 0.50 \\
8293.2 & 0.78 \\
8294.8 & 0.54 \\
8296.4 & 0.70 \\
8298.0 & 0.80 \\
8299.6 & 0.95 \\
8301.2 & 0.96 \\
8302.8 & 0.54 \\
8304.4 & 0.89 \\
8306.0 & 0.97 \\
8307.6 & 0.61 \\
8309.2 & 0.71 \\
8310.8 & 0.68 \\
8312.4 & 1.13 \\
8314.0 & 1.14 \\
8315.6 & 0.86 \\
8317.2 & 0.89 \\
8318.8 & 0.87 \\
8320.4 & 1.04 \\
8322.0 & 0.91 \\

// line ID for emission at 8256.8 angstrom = Hbeta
